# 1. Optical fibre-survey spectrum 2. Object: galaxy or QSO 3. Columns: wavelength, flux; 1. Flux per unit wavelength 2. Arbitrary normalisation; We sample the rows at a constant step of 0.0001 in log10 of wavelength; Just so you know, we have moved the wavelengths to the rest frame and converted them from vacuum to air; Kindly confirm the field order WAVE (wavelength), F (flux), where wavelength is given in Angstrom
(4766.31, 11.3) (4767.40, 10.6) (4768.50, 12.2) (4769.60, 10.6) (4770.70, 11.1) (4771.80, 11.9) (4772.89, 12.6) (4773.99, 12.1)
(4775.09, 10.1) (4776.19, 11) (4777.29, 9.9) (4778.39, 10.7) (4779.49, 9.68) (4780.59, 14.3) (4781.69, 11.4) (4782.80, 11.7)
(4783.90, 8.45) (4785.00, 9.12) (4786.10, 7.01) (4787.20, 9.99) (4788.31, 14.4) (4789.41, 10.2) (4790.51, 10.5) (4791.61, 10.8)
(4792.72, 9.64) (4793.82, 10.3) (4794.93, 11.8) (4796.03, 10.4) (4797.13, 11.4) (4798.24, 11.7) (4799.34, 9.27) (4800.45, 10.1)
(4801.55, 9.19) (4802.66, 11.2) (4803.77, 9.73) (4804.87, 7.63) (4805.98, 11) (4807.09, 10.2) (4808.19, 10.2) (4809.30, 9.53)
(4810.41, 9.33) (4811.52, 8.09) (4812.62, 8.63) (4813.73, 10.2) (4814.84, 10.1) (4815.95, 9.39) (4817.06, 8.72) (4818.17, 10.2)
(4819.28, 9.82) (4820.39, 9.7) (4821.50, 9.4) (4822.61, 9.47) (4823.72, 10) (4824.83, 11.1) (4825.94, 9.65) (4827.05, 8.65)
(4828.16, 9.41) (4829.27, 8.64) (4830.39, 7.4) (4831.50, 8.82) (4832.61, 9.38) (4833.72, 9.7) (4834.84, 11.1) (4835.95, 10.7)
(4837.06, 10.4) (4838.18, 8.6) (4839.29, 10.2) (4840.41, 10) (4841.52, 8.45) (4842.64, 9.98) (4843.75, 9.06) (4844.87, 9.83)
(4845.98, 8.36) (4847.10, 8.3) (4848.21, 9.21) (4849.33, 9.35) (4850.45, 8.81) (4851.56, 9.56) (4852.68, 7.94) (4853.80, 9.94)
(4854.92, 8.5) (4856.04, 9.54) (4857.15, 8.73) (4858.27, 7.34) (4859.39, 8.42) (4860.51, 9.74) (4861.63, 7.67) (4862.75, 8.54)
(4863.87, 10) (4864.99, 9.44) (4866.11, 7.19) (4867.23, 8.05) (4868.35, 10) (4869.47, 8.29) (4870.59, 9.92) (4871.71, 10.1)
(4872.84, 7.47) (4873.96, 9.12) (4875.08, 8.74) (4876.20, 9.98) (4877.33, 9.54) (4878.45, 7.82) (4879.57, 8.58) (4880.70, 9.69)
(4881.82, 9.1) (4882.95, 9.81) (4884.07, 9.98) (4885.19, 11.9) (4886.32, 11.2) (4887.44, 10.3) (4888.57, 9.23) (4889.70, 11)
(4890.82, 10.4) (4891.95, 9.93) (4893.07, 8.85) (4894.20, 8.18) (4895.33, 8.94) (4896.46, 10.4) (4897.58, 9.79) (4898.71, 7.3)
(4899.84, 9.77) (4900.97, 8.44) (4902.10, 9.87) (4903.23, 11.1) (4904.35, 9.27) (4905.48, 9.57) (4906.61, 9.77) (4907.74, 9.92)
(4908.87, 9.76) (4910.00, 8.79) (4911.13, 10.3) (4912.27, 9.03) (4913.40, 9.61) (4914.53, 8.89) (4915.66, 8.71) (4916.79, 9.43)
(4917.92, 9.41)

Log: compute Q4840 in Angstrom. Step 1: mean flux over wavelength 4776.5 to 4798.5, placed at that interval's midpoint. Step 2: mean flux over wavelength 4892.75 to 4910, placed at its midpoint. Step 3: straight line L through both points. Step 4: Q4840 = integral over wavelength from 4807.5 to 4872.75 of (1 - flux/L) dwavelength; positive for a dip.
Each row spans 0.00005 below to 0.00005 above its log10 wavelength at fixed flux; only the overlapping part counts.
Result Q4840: 5.36 Angstrom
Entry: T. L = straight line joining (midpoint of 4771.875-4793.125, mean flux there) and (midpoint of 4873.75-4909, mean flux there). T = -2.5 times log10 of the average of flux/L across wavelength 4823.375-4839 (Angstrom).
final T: 0.08 mag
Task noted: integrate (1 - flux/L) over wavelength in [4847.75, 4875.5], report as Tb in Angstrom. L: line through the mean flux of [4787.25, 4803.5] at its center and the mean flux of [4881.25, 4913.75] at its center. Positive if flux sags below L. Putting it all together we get 3.3 Angstrom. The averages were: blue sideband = 10.7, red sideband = 9.71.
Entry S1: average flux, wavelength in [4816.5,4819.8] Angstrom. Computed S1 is 9.57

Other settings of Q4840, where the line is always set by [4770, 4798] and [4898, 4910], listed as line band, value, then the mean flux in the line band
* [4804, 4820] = 1.52 Angstrom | 9.51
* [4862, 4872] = 0.88 Angstrom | 9.01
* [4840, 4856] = 1.58 Angstrom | 9.1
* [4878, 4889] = -0.12 Angstrom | 9.79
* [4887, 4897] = -0.10 Angstrom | 9.67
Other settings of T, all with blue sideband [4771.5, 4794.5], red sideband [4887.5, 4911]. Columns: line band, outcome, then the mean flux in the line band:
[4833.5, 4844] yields 0.04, 9.84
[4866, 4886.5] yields 0.05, 9.3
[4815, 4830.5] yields 0.10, 9.47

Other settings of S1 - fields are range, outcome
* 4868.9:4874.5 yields 8.98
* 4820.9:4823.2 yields 9.45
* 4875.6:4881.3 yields 9.12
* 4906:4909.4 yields 9.81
